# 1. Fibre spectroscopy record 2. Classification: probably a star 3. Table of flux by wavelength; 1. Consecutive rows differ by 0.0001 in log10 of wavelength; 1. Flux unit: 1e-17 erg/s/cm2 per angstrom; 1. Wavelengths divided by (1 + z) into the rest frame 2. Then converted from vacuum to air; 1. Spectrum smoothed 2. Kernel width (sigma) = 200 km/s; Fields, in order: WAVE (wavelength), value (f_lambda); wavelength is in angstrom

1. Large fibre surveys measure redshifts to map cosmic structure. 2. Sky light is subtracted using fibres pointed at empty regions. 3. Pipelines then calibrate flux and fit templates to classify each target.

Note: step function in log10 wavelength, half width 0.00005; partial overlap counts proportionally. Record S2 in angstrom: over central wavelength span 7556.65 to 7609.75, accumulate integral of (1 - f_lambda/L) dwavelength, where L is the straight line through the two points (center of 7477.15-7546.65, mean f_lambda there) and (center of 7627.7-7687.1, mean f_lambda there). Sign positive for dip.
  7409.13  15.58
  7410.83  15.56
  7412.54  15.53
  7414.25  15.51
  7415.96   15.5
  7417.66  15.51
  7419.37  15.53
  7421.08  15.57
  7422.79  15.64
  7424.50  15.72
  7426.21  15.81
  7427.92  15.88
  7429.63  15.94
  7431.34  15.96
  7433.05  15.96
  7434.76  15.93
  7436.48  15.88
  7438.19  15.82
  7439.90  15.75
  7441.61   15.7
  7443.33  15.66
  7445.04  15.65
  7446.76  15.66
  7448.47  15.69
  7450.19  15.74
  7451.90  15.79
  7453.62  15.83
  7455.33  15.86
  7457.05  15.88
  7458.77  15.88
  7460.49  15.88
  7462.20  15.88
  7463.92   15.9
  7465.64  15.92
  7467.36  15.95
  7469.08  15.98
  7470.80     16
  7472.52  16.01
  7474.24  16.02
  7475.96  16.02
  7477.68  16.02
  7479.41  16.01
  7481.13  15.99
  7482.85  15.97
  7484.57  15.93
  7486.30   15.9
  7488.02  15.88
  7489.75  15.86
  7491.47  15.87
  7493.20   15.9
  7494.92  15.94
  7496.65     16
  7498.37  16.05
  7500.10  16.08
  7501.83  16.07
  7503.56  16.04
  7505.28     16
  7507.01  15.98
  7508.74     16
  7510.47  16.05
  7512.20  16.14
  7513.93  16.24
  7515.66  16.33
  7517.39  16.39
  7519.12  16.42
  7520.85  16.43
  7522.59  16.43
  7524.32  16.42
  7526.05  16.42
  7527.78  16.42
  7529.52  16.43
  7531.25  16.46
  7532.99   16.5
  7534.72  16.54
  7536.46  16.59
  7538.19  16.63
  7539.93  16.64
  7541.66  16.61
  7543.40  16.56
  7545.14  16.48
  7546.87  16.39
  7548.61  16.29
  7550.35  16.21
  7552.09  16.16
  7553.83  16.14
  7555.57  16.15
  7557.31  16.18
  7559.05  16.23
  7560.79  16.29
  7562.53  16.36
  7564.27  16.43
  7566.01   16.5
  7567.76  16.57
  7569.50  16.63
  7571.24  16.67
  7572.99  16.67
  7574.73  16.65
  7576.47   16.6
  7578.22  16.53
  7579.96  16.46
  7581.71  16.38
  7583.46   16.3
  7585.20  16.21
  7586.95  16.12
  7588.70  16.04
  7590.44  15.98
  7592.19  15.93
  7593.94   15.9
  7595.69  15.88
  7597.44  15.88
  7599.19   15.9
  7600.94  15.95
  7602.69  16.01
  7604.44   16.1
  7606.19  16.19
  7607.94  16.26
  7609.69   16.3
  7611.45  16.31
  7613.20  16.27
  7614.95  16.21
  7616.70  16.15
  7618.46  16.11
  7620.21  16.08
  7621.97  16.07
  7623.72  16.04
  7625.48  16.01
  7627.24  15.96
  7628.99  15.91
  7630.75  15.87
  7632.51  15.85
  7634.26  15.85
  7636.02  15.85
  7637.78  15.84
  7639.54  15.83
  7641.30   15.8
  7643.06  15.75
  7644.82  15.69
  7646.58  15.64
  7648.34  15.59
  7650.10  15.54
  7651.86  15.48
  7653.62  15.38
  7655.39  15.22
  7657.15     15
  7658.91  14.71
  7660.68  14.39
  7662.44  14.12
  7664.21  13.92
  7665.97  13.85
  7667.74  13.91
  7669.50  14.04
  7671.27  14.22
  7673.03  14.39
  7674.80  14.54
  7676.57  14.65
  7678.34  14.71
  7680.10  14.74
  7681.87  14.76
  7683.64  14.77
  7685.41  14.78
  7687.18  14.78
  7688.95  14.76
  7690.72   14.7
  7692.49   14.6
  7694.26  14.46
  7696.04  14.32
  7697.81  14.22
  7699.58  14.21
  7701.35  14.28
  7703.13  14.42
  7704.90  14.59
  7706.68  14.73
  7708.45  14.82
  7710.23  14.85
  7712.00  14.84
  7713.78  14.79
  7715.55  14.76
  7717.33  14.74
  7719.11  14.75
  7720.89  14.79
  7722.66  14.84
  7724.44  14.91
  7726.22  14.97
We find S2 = -2.1 angstrom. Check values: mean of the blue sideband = 16.2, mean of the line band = 16.3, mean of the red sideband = 15.1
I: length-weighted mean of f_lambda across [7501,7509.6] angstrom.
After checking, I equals 16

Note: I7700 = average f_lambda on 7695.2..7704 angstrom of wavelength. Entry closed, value 14.3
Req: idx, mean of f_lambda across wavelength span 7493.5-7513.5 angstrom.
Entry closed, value 16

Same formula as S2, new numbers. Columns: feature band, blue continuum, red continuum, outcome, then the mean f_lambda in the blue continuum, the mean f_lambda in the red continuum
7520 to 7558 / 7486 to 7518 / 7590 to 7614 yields -0.9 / 16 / 16.1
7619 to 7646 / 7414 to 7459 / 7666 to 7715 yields -2.0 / 15.8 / 14.5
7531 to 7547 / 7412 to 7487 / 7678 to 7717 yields -1.2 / 15.8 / 14.6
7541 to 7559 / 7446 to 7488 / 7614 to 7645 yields -0.4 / 15.9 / 15.9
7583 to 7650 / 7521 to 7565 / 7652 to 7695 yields -2.7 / 16.4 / 14.6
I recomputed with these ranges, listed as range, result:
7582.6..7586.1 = 16.3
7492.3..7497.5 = 15.9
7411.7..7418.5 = 15.5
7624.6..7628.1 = 16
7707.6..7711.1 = 14.8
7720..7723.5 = 14.8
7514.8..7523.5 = 16.4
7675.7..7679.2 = 14.7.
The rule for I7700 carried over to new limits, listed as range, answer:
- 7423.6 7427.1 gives 15.8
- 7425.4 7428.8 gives 15.8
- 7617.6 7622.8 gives 16.1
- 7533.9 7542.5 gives 16.6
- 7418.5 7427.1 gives 15.6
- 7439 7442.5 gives 15.7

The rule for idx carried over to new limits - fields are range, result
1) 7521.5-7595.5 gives 16.4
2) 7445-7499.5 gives 15.9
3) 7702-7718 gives 14.7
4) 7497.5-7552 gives 16.3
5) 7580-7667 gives 15.7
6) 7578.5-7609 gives 16.1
